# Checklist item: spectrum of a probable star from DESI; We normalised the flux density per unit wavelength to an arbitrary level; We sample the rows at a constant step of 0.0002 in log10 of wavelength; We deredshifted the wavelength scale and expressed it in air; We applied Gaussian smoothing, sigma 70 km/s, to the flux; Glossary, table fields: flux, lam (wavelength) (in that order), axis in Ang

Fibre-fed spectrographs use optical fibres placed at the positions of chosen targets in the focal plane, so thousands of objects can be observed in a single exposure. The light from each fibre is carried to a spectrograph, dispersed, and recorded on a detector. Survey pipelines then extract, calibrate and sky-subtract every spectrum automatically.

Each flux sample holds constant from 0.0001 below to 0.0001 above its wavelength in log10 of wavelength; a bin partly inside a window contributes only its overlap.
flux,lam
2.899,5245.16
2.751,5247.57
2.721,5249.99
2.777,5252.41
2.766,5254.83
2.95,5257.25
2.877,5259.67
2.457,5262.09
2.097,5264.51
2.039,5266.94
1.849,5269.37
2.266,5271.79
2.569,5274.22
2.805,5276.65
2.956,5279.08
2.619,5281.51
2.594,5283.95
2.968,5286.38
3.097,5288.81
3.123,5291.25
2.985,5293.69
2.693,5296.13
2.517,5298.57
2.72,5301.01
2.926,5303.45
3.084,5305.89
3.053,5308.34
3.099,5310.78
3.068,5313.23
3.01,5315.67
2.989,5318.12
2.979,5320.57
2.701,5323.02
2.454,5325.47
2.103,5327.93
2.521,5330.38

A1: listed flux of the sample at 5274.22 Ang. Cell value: 2.569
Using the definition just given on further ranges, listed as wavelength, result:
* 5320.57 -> 2.979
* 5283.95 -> 2.594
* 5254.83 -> 2.766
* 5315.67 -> 3.01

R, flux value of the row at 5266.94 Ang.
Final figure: 2.039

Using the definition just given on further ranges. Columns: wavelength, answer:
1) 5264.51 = 2.097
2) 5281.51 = 2.619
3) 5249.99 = 2.721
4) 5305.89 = 3.084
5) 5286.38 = 2.968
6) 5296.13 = 2.693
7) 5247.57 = 2.751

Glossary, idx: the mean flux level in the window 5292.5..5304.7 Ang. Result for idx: 2.77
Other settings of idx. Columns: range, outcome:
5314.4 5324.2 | 2.92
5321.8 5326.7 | 2.58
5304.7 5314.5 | 3.08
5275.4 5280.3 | 2.88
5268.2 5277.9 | 2.38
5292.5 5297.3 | 2.84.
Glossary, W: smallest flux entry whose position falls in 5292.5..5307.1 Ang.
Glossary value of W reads 2.517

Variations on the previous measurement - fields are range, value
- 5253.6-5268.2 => 2.039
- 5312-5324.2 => 2.701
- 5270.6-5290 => 2.266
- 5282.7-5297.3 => 2.594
